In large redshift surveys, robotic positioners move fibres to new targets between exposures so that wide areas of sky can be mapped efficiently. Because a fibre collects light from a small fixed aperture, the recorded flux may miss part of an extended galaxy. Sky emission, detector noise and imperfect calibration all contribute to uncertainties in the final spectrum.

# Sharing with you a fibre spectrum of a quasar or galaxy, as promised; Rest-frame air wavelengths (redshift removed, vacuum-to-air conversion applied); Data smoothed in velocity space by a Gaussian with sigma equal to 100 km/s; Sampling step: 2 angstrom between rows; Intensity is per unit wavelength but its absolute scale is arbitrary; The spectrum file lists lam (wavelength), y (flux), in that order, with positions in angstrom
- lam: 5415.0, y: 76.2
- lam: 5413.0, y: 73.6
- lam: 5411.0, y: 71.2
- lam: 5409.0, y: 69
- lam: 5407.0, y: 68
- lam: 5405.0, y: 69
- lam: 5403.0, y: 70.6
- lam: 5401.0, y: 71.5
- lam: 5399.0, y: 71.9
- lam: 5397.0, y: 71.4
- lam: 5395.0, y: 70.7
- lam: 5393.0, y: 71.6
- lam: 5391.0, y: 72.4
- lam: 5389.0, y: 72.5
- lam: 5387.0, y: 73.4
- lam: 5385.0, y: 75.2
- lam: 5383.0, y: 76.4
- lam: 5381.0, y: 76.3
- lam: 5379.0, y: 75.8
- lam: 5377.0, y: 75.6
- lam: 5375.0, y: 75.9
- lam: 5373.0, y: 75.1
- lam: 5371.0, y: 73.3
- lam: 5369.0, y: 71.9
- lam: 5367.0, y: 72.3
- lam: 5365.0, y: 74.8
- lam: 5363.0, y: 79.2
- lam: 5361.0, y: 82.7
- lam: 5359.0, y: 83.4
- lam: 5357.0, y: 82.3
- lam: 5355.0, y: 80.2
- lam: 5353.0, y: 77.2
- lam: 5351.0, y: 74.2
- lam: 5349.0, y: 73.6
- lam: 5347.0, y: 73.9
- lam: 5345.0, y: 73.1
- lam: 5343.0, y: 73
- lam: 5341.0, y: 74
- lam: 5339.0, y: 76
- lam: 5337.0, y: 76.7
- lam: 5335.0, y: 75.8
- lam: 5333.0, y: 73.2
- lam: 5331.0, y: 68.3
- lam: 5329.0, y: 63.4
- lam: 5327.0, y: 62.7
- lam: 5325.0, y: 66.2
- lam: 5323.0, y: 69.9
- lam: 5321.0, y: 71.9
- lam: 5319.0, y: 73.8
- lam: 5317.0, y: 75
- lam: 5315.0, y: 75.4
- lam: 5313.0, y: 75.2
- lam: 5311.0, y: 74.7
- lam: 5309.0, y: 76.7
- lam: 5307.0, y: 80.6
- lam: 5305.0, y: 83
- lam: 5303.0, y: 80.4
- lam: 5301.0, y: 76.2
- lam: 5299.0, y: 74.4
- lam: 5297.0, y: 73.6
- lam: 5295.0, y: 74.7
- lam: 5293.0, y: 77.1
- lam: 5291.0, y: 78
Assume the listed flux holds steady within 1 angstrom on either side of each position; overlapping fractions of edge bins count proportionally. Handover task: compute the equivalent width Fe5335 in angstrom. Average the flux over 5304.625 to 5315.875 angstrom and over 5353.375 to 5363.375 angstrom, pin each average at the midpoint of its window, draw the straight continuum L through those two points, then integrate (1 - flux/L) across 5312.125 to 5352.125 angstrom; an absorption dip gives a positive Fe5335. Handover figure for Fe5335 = 3.5 angstrom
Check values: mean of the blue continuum 77.3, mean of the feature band 72.3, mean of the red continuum 81.4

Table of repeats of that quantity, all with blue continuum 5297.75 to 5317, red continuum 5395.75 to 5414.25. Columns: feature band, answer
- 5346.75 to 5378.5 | -1.3 angstrom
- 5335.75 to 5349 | 0.1 angstrom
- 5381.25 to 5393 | -0.3 angstrom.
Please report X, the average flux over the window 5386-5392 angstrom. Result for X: 72.8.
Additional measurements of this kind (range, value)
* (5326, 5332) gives 64.8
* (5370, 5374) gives 74.2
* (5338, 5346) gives 74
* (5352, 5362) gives 81.2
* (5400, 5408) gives 69.8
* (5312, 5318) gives 75.2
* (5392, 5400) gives 71.4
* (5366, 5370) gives 72.1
